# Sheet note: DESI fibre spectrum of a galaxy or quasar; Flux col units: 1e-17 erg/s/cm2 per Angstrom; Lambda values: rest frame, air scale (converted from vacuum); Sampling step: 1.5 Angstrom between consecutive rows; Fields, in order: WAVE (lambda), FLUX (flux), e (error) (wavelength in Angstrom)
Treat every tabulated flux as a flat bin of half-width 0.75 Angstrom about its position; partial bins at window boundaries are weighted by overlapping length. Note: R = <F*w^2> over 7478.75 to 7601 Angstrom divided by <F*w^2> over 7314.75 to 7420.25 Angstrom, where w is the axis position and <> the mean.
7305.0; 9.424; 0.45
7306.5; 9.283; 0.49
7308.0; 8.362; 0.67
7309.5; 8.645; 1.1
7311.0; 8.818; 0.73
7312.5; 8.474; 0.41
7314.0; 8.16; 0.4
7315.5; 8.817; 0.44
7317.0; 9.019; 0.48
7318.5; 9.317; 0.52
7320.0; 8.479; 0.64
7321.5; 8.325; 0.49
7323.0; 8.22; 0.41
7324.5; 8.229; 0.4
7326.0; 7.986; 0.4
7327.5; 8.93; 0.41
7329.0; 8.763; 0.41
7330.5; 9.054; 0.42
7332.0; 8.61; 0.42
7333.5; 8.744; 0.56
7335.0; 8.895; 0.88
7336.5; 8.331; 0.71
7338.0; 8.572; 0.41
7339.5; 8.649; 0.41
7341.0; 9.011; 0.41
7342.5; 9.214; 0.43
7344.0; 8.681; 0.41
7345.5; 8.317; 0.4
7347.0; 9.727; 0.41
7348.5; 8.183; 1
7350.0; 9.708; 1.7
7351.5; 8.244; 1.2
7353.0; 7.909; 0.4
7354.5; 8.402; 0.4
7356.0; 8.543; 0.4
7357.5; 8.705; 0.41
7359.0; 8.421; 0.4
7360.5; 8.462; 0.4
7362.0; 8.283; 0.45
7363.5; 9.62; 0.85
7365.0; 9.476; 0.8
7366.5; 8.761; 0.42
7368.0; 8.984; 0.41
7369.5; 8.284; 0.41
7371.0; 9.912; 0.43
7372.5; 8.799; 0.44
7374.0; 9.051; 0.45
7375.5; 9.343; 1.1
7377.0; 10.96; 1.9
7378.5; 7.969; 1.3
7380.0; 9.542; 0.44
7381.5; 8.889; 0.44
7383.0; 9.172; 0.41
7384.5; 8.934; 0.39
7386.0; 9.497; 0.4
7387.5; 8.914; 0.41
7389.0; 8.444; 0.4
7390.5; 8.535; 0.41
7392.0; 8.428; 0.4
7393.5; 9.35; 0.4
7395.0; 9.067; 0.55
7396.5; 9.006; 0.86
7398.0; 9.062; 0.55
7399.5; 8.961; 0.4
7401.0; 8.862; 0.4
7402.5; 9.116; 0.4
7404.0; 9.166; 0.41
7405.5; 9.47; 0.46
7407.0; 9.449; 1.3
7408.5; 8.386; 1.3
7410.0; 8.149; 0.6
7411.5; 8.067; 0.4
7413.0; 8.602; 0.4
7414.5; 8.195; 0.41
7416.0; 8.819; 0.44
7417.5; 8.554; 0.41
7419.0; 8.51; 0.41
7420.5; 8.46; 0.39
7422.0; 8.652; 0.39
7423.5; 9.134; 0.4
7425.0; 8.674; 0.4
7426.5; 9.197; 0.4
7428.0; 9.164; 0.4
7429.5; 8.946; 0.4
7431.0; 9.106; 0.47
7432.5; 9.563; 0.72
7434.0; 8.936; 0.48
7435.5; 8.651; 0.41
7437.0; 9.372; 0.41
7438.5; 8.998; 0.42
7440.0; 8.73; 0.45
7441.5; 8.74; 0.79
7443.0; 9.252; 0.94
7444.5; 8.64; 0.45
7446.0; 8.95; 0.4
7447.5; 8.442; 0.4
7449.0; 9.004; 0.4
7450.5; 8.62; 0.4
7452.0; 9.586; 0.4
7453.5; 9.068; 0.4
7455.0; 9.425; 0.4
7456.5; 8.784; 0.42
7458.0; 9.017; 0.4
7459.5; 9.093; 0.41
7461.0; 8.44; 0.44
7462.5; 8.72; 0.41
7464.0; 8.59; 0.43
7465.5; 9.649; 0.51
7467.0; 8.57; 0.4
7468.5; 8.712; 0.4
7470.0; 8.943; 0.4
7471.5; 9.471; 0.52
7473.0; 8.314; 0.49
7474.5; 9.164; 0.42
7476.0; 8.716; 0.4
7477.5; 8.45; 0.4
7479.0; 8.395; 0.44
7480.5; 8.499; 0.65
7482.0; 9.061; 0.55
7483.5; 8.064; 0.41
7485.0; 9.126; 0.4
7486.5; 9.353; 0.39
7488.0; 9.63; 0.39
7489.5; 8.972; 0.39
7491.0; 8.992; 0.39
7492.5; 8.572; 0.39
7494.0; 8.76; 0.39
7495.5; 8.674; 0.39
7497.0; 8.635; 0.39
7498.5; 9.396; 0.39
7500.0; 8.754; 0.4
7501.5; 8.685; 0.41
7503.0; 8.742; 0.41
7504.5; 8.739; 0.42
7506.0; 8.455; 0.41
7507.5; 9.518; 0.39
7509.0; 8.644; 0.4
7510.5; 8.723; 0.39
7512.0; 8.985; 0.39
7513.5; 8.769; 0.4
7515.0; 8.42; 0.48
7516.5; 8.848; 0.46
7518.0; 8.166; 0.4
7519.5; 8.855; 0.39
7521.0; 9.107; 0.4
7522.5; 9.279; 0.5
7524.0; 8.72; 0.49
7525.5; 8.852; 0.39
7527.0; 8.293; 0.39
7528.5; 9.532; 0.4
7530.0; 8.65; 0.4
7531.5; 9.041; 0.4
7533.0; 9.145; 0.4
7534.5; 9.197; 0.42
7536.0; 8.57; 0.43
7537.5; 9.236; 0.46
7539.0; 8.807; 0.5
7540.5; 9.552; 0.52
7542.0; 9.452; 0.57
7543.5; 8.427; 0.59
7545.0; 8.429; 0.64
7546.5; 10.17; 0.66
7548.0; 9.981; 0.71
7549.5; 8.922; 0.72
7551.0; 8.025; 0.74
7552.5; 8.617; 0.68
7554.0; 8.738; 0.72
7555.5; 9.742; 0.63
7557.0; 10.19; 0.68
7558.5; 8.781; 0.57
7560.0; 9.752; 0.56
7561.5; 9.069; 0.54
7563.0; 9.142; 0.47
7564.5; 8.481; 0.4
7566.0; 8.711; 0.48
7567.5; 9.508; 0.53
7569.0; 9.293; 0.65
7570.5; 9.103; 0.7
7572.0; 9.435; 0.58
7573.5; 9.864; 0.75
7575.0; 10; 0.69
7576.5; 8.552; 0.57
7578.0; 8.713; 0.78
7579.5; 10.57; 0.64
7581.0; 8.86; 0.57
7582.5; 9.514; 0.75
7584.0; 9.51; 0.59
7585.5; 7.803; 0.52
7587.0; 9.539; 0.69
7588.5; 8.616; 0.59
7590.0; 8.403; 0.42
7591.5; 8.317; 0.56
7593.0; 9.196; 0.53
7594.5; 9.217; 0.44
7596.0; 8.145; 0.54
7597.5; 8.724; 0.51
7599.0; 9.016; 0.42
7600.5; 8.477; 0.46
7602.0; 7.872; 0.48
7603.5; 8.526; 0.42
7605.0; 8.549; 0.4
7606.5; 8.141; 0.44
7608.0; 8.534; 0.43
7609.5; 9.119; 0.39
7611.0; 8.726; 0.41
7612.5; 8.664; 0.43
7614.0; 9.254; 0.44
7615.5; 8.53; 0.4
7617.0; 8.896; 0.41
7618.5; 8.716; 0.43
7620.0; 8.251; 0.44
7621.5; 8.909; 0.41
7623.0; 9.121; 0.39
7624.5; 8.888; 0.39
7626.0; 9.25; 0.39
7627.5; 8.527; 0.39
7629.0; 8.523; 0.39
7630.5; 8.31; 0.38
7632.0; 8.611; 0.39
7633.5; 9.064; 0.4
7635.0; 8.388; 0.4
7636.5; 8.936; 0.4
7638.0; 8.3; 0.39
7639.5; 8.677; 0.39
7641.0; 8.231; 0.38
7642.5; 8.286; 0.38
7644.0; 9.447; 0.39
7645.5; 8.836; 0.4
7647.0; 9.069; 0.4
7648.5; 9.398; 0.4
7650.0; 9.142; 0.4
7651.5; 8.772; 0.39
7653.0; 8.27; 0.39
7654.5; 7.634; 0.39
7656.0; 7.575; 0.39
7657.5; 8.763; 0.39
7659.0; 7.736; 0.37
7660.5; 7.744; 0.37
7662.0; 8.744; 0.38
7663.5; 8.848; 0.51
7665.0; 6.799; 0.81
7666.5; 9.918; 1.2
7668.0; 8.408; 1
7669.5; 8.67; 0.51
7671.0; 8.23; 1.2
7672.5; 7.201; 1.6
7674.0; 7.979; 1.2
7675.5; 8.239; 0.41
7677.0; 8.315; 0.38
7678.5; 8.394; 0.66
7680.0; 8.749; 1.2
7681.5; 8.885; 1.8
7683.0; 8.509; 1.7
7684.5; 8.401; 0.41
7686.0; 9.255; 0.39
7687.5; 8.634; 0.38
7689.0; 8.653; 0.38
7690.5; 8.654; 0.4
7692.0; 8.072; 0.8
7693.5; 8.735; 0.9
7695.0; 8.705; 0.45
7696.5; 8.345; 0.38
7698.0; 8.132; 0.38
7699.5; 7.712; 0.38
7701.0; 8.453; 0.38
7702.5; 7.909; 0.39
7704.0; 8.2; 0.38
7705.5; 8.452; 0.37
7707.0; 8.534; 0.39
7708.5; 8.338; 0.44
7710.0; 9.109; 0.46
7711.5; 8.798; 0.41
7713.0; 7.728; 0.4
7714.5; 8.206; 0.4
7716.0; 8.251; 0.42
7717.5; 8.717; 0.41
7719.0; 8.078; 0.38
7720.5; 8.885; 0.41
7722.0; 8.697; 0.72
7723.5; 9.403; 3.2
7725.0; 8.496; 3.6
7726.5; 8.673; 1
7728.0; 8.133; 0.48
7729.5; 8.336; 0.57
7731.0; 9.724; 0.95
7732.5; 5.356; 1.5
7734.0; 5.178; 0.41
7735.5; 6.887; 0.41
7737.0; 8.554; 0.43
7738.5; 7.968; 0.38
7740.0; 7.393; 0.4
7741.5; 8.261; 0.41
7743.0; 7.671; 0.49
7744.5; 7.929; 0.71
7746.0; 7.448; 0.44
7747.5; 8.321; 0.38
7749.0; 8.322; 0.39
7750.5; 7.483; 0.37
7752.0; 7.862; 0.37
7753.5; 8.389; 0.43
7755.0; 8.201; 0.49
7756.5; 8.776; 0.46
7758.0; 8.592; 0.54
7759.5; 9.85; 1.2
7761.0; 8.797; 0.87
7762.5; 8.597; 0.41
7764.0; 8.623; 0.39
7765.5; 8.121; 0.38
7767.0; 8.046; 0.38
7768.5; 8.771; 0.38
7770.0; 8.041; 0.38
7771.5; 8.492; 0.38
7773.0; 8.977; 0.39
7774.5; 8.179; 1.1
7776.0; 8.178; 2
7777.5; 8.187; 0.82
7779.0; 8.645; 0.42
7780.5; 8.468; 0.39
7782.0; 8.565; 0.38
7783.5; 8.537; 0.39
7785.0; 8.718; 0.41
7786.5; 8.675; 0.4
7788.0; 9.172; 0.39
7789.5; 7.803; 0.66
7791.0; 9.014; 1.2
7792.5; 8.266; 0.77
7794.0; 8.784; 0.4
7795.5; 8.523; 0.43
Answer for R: 1.1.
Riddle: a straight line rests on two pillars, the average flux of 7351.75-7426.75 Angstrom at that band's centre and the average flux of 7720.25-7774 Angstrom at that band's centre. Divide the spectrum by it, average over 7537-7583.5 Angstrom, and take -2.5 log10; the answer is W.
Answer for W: -0.08 mag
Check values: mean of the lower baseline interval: 8.86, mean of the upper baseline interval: 8.2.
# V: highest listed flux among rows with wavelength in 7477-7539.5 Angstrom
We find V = 9.63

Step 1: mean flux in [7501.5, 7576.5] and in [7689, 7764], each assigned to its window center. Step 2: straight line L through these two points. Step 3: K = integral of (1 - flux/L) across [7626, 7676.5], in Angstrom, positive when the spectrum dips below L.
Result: 0.48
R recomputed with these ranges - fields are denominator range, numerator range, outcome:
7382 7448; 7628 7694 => 1.02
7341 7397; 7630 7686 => 1.03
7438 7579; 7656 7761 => 0.97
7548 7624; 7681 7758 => 0.95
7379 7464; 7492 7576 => 1.04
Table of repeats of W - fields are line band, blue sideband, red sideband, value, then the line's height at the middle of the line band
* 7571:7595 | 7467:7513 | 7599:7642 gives -0.052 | 8.7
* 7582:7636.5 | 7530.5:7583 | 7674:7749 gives 0.019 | 8.87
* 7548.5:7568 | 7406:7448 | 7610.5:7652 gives -0.033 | 8.79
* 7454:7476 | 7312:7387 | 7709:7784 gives -0.033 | 8.65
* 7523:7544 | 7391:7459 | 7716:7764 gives -0.040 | 8.65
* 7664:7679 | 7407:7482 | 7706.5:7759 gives 0.008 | 8.29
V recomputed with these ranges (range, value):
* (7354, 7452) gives 10.96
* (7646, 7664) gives 9.398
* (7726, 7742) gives 9.724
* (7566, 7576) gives 10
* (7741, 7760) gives 9.85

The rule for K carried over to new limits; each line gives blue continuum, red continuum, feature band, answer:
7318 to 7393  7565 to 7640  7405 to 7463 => -0.2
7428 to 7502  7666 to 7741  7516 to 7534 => -0.3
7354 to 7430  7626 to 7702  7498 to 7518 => -0.2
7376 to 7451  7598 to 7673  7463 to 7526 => -0.3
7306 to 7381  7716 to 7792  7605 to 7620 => -0.4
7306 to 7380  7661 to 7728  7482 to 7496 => -0.4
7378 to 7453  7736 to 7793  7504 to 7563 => -1.9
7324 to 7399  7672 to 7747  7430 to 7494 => -1.8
